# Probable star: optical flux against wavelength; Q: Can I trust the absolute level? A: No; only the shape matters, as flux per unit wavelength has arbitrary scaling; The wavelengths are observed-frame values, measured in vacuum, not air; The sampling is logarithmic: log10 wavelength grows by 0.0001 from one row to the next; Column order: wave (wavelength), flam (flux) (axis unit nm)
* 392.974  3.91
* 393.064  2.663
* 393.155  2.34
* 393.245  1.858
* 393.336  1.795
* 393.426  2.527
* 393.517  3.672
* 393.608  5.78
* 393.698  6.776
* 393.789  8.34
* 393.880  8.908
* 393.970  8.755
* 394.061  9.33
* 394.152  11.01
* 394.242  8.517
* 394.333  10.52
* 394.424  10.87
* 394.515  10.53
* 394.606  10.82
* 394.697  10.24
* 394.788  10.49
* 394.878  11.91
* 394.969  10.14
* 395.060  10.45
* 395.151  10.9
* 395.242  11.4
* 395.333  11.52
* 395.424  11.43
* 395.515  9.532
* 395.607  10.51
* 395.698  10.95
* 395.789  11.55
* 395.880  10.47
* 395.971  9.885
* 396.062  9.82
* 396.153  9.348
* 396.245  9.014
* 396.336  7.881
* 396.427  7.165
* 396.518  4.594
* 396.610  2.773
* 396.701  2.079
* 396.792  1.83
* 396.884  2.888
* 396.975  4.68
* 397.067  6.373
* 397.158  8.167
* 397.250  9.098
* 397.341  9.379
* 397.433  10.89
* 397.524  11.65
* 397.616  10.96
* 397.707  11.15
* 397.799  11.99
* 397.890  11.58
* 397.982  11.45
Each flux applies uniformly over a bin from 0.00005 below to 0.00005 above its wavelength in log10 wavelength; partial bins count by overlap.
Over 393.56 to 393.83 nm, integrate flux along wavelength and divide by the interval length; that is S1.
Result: 6.91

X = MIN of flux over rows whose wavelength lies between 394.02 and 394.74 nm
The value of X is 8.517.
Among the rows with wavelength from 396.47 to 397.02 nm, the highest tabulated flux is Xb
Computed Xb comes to 4.68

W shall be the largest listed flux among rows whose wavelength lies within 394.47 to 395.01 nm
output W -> 11.91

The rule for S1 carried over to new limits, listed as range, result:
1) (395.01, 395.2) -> 10.7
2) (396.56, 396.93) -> 2.42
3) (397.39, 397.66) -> 11.2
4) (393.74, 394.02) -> 8.65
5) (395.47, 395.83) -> 10.6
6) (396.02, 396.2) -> 9.55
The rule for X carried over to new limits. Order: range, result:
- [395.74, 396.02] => 9.885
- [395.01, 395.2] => 10.45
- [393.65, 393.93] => 6.776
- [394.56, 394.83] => 10.24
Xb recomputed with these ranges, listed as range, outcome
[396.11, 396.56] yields 9.348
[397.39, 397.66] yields 11.65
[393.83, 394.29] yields 11.01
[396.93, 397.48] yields 10.89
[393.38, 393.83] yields 8.34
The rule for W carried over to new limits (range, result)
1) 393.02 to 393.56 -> 3.672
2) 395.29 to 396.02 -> 11.55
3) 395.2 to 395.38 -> 11.52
